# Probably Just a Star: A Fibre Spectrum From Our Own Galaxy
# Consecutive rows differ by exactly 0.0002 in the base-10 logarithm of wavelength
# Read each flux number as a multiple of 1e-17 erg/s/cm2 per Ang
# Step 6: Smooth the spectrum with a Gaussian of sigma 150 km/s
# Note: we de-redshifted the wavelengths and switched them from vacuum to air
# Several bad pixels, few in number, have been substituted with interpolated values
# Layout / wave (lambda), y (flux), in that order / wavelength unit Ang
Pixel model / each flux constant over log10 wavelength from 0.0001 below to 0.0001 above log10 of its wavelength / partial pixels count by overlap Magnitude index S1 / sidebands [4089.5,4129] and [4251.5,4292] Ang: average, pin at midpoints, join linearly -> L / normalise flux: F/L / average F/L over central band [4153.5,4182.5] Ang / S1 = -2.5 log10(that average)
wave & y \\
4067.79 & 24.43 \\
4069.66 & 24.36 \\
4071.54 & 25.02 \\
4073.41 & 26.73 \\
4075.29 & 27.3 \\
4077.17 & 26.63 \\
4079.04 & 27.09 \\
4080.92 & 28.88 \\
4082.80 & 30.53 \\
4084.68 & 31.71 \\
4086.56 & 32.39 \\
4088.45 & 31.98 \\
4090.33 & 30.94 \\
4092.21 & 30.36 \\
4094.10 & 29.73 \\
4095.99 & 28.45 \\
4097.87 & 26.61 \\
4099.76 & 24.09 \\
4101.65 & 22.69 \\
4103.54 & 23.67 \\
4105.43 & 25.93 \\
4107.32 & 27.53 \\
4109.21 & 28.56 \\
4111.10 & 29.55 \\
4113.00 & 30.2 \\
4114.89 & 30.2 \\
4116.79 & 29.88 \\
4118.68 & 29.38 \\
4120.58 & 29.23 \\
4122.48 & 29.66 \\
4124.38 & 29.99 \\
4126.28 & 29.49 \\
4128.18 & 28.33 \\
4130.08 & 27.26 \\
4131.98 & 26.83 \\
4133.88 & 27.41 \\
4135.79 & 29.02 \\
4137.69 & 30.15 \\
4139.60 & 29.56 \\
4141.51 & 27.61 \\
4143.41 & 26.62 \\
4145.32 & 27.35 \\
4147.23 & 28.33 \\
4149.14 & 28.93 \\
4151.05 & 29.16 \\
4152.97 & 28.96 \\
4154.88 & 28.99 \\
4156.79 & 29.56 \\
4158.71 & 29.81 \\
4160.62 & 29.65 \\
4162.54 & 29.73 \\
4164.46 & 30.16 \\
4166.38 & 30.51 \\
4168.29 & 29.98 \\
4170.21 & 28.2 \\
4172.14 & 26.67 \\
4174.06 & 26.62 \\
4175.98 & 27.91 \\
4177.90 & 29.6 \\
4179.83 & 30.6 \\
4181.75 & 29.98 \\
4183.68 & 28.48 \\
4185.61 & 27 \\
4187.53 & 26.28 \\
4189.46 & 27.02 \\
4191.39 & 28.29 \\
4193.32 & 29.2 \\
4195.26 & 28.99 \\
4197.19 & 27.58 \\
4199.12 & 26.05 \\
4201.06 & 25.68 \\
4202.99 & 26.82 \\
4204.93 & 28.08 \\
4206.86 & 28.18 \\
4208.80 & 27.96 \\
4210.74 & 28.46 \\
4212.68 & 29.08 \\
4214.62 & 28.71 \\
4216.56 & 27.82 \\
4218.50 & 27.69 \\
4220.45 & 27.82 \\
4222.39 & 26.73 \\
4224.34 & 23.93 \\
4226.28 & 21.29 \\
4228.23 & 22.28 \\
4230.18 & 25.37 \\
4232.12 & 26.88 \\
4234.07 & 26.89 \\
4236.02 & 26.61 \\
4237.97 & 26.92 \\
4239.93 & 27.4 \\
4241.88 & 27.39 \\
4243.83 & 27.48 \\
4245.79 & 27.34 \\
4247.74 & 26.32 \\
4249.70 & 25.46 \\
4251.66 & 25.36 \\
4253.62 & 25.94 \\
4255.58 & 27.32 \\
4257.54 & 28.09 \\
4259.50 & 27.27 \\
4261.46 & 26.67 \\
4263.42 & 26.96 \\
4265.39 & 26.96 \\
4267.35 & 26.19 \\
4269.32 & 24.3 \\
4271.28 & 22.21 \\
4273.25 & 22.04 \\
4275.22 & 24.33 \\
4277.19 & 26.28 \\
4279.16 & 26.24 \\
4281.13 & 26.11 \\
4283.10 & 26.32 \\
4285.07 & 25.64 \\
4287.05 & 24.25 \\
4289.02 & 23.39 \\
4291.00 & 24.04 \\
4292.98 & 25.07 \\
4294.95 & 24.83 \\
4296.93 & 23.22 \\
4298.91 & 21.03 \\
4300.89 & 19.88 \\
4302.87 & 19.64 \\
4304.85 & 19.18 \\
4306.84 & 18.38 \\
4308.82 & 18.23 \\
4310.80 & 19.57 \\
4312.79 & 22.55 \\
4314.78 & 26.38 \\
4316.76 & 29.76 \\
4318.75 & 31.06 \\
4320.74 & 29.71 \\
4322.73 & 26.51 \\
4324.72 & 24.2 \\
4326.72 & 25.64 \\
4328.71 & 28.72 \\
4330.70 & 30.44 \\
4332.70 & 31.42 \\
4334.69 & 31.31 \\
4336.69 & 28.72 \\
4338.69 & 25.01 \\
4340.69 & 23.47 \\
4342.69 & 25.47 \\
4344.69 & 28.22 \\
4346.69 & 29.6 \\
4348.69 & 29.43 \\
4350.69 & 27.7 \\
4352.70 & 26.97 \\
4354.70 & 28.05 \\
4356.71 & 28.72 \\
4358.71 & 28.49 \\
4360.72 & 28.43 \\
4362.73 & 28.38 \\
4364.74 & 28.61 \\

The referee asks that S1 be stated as -0.07 mag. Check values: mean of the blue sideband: 28.3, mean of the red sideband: 25.5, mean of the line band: 29.2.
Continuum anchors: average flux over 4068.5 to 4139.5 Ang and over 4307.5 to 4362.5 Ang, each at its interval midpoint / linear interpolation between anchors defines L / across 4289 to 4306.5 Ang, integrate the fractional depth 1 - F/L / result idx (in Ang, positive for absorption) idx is 3.4 Ang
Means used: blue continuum 28.3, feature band 22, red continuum 27.1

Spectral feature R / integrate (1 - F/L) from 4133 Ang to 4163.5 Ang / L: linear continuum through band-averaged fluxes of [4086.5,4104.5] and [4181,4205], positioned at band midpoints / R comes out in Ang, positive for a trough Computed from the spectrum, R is -1.19 Ang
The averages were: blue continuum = 27.9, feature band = 28.8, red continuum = 27.6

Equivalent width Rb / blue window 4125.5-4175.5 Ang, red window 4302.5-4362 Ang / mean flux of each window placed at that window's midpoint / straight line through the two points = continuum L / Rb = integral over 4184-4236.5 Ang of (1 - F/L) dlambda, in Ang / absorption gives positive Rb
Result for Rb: 1.9 Ang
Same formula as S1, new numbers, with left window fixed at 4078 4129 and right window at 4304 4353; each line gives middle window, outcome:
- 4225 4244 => 0.06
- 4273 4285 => 0.06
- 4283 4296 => 0.09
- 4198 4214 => 0.00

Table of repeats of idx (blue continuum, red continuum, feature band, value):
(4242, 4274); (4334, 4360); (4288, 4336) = 4.1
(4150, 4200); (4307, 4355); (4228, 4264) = 1.6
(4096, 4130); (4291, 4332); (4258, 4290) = -0.5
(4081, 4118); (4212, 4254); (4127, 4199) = -2.4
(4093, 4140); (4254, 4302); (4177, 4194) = -1.1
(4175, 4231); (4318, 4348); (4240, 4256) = 0.6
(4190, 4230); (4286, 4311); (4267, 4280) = -0.7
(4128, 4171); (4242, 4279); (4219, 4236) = 1.0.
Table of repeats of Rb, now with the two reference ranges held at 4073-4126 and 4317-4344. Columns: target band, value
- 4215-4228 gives 1.11 Ang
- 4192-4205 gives 0.38 Ang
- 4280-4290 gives 1.02 Ang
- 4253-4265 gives 0.44 Ang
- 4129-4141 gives 0.06 Ang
